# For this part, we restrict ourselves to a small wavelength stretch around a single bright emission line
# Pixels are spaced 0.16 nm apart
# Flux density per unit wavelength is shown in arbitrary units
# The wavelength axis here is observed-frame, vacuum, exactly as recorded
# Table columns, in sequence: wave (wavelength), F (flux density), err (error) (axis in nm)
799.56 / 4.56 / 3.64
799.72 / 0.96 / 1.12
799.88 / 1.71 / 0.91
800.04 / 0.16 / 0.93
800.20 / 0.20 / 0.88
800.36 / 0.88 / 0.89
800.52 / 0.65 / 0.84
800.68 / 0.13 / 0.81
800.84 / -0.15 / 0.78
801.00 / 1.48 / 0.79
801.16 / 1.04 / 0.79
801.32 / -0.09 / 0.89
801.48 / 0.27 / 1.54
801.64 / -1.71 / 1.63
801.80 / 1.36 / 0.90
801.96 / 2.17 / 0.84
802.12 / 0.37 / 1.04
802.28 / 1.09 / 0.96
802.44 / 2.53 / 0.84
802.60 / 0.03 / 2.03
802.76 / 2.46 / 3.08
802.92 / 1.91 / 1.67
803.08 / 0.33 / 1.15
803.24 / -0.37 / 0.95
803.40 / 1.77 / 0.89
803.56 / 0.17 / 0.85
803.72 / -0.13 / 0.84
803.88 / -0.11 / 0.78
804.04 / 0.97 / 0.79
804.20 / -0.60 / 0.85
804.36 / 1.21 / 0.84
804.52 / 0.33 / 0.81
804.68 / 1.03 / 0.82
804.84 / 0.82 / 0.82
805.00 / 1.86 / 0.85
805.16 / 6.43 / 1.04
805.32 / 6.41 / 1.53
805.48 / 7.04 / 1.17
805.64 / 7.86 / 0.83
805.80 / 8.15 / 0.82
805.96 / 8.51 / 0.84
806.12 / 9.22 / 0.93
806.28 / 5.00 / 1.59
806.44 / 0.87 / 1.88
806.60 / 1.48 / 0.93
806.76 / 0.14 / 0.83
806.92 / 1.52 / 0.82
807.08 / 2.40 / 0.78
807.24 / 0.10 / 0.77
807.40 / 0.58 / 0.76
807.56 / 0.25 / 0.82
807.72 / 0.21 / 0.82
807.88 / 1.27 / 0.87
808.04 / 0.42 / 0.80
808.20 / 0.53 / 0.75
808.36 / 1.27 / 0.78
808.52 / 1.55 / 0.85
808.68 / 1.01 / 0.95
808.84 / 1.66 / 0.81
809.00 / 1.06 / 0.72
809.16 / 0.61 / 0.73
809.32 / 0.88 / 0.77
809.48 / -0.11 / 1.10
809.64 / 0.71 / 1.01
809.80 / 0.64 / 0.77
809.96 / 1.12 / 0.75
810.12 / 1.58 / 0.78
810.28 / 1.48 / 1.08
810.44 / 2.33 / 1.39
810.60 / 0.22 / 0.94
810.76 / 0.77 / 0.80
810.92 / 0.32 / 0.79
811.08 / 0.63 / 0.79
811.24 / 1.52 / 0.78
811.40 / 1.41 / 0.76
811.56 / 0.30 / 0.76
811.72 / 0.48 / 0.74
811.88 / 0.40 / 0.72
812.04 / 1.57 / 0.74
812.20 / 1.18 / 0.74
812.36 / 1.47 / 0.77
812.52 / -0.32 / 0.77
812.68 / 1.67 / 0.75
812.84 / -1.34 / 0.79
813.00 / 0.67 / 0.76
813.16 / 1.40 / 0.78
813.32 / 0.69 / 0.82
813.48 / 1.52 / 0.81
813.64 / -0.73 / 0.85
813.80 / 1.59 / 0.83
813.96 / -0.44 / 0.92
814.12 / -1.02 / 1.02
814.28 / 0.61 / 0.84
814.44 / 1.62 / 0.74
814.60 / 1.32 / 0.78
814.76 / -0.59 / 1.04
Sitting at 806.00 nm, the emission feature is [O II] 3727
